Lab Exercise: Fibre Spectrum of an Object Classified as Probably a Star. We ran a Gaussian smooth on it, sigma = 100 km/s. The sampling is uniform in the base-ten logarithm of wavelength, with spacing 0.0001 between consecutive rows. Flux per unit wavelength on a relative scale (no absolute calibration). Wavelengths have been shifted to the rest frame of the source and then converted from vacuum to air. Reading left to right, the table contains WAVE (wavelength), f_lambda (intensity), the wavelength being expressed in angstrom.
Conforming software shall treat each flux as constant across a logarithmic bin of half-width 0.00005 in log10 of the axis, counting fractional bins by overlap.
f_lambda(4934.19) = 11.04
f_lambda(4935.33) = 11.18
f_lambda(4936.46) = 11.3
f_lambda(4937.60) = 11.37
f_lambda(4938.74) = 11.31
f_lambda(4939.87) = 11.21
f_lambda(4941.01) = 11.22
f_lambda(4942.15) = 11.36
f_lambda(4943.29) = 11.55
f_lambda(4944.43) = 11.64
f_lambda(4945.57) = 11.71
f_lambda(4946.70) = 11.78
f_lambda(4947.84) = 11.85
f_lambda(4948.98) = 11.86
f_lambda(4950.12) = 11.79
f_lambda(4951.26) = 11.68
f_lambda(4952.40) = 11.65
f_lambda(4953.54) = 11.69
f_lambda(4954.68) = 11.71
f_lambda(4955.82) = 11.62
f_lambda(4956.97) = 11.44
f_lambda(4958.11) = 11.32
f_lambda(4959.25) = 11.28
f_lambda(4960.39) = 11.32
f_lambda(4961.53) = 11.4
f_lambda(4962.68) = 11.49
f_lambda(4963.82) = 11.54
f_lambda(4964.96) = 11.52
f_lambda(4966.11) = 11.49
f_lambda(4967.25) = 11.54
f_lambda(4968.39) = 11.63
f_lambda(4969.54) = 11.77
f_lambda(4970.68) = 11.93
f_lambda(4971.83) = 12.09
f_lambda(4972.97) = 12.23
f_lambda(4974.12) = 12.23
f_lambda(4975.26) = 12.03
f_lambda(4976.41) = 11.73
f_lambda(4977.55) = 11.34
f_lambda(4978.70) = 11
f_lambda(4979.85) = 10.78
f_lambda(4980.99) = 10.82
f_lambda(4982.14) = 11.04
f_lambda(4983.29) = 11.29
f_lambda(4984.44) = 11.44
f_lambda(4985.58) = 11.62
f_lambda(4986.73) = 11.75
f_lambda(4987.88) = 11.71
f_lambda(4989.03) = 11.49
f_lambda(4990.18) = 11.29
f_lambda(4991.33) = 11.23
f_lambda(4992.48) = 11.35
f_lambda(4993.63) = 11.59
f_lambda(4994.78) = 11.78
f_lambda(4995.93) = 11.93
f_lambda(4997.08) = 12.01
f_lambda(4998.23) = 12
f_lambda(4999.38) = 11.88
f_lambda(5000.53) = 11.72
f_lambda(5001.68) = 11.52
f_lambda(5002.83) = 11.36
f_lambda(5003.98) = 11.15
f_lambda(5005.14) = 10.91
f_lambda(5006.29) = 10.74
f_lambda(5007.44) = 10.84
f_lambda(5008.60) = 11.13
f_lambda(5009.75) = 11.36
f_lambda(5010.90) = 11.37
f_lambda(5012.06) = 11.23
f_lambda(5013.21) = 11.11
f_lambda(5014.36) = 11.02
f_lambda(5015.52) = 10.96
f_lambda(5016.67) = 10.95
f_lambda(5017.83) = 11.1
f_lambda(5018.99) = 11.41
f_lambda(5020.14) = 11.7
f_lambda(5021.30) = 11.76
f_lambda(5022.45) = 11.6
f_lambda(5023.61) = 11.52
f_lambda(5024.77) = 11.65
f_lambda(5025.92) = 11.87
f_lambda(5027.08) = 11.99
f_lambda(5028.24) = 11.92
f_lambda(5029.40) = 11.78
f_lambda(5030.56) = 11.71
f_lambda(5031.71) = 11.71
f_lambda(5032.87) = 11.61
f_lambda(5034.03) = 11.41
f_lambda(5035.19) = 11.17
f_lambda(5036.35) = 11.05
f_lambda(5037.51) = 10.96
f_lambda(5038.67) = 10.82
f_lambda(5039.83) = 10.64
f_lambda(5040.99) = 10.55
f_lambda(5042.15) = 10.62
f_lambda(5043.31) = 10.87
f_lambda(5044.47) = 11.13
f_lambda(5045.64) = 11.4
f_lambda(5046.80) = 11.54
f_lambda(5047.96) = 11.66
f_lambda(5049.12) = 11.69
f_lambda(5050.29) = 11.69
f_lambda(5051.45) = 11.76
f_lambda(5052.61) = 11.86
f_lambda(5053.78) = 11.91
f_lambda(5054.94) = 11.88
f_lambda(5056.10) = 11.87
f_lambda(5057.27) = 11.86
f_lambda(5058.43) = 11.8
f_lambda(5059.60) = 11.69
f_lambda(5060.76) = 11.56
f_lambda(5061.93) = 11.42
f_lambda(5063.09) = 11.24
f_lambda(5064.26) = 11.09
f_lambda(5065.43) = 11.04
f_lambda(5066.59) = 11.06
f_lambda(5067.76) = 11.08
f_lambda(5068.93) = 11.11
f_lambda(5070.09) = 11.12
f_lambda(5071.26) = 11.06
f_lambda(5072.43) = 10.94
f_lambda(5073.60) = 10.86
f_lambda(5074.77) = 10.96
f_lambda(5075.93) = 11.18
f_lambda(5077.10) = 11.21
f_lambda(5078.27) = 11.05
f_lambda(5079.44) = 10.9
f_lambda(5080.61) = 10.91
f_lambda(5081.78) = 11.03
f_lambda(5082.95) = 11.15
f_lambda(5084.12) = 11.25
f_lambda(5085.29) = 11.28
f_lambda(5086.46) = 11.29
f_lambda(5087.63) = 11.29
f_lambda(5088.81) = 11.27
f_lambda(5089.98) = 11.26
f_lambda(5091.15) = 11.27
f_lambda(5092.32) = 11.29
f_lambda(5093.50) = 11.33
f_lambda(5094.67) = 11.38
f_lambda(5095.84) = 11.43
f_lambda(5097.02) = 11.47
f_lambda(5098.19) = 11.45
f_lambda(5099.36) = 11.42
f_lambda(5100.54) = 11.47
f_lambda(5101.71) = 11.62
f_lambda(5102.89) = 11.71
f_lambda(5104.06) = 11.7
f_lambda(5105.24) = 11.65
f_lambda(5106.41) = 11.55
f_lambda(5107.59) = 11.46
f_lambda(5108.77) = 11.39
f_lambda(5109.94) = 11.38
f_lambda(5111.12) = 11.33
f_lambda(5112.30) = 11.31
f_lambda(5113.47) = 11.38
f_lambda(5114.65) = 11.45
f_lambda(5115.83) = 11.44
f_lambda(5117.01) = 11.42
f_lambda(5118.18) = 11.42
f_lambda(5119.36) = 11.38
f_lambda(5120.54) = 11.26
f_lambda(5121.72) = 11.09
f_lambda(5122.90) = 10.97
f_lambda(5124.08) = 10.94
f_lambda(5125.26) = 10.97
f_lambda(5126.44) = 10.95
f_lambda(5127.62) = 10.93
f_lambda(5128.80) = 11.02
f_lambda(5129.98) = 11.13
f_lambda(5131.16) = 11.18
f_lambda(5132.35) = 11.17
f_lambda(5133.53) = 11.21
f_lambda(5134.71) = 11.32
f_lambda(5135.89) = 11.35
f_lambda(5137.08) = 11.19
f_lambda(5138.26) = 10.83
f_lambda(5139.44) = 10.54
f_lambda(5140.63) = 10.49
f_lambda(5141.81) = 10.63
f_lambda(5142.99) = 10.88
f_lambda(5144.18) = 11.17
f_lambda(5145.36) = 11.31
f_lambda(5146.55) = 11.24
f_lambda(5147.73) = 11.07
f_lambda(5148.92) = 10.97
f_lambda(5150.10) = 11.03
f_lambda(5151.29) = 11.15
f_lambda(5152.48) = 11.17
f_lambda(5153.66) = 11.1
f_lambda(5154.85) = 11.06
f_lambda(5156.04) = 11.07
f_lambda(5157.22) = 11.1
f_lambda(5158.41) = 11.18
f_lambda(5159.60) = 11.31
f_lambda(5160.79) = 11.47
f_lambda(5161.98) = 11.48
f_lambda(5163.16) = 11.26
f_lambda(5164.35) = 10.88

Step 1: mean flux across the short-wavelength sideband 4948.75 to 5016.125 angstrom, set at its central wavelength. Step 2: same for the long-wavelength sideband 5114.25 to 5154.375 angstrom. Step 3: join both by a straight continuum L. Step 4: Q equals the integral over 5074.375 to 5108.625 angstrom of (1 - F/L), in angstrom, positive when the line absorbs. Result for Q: -0.4 angstrom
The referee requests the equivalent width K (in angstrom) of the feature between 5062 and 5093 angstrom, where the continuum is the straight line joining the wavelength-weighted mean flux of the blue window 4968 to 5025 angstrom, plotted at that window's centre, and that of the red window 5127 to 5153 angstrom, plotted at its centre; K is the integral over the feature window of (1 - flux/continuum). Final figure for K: 0.3 angstrom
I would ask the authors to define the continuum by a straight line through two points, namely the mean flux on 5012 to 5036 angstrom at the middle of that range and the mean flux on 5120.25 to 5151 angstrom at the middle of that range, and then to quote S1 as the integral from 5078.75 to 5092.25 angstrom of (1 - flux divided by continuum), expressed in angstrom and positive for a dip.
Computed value 0.1 angstrom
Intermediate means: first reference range 11.5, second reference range 11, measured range 11.2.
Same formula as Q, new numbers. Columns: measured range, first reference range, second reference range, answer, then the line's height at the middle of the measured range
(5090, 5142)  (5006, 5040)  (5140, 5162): -0.5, 11.2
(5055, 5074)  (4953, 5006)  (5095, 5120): 0.3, 11.5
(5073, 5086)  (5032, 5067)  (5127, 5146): 0.2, 11.2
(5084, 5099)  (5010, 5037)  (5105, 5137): 0.0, 11.3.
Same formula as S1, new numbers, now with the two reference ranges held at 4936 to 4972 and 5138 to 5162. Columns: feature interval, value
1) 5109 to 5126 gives -0.20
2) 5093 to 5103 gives -0.25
